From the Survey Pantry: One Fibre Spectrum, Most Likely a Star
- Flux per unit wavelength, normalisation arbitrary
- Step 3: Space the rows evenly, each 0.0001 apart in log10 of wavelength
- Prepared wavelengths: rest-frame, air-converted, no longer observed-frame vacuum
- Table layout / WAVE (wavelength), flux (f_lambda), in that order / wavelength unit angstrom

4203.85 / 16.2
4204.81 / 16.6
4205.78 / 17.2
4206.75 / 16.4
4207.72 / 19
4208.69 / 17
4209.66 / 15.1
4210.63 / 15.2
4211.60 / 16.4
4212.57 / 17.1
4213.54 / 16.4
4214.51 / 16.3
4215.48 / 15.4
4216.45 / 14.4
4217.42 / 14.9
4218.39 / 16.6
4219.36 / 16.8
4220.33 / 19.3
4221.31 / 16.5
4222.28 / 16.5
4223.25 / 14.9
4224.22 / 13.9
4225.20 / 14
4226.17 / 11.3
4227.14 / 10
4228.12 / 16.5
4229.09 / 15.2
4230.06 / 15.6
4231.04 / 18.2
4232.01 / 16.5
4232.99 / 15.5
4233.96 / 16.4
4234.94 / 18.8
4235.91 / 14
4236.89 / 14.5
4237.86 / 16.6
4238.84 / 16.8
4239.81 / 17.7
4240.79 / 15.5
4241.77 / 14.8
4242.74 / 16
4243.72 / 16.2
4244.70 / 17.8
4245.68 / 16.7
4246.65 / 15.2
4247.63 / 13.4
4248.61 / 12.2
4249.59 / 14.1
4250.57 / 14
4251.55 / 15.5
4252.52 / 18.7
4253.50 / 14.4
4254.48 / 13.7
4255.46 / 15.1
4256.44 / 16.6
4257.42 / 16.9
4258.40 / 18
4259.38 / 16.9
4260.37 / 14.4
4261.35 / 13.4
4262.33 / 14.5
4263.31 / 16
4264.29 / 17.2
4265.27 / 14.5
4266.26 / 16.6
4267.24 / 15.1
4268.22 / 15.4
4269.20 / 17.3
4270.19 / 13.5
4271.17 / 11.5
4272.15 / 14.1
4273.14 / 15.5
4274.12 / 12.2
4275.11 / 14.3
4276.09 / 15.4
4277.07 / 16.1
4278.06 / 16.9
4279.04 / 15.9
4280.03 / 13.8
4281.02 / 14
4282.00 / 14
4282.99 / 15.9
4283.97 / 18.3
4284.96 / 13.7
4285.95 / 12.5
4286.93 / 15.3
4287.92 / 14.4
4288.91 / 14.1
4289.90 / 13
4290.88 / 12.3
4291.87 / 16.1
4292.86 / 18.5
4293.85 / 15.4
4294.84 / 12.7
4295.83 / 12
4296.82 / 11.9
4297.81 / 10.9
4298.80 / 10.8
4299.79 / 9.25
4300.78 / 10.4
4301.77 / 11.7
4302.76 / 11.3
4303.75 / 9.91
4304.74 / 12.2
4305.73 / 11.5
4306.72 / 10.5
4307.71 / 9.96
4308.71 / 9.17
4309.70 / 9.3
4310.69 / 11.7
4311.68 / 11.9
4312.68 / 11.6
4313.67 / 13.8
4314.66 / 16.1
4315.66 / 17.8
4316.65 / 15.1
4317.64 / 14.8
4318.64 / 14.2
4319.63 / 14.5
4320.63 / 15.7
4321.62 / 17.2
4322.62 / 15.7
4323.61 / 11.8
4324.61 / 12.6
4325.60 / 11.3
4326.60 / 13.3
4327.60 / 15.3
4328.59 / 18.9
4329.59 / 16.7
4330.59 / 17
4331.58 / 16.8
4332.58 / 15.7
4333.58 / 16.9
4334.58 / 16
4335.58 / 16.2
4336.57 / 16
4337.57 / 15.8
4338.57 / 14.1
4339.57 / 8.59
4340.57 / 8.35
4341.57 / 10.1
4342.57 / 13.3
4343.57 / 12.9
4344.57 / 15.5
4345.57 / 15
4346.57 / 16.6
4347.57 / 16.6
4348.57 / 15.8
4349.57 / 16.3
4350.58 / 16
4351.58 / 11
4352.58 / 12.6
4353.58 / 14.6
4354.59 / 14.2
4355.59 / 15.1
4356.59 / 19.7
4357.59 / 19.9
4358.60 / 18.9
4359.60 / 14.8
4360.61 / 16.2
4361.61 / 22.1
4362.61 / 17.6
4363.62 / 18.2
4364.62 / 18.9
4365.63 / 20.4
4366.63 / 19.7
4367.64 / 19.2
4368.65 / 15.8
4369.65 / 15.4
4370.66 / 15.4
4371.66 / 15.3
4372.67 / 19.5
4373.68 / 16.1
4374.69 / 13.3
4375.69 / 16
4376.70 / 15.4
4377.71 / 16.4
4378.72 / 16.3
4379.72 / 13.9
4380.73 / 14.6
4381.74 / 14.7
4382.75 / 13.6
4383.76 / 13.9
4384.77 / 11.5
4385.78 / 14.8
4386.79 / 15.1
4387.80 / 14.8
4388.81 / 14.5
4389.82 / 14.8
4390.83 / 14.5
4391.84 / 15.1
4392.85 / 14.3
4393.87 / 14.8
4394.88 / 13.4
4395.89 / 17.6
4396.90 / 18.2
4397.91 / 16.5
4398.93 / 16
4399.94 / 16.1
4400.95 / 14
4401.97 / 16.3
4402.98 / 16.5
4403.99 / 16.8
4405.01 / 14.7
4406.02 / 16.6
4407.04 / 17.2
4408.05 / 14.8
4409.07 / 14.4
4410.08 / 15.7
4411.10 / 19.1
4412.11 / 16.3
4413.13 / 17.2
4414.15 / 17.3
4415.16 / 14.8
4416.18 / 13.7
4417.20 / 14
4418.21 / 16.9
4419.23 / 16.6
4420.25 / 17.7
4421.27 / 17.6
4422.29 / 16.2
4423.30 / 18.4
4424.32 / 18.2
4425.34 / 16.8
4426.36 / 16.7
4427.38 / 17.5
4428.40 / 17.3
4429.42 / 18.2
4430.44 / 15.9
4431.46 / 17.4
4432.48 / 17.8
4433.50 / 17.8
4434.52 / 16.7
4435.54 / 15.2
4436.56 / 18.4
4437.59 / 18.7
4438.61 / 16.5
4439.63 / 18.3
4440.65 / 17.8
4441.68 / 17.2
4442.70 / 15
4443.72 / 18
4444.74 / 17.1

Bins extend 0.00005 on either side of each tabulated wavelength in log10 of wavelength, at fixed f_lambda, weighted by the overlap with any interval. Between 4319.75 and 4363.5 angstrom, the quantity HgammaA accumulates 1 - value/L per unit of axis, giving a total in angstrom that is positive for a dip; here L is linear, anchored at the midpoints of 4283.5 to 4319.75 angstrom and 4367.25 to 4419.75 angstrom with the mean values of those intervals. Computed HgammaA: -3.65 angstrom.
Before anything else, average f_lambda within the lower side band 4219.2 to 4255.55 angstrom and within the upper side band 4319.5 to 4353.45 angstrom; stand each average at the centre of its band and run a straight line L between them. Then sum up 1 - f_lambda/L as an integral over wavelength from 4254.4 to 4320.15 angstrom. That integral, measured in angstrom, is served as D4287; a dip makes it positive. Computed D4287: 4.9 angstrom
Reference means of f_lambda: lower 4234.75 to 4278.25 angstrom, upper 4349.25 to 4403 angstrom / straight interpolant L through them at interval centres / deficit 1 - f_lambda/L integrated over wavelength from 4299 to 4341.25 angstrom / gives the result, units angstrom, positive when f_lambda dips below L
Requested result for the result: 6.0 angstrom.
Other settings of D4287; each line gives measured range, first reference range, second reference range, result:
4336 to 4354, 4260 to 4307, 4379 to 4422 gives 1.1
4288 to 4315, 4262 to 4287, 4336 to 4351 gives 4.6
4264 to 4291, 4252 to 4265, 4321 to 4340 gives 1.5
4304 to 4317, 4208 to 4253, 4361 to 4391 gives 3.0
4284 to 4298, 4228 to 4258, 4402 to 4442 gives 1.8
